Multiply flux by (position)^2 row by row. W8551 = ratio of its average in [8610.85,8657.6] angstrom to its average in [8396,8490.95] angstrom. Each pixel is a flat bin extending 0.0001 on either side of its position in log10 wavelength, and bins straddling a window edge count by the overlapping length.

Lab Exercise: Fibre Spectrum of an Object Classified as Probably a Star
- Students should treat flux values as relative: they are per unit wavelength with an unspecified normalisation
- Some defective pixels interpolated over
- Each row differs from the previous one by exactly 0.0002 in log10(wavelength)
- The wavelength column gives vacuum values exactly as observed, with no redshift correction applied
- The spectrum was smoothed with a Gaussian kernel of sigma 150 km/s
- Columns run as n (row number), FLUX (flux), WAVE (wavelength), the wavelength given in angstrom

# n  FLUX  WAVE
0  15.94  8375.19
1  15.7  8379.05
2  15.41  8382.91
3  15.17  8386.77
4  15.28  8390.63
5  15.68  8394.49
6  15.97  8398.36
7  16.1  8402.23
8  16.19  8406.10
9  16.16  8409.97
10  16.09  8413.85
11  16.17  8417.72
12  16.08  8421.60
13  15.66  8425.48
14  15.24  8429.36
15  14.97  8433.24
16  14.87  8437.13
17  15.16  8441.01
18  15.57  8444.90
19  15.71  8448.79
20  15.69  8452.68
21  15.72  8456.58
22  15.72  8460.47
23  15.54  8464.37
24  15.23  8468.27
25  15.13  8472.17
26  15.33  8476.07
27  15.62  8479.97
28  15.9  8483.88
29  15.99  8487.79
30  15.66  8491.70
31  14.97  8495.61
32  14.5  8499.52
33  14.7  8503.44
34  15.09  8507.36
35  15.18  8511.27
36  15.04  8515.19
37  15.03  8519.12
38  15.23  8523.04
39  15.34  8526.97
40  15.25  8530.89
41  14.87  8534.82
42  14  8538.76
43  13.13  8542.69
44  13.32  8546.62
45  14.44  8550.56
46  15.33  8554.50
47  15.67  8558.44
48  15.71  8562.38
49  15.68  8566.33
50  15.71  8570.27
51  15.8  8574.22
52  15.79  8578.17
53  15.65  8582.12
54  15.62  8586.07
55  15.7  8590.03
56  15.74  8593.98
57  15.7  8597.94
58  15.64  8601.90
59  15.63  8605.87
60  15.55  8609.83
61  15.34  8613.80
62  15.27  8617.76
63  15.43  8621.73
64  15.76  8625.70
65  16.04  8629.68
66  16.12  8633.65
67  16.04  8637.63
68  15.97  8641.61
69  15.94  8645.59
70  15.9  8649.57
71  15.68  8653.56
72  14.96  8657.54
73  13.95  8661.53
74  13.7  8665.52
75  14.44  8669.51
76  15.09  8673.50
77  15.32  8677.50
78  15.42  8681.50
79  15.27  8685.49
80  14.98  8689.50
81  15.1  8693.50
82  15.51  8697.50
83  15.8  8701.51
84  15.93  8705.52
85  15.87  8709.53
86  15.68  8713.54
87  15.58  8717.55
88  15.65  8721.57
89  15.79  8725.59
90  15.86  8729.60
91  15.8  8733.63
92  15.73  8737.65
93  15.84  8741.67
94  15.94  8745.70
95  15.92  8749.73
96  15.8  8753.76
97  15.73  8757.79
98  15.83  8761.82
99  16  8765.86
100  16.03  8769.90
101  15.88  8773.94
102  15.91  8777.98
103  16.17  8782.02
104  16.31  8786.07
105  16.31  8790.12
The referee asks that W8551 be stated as 1.1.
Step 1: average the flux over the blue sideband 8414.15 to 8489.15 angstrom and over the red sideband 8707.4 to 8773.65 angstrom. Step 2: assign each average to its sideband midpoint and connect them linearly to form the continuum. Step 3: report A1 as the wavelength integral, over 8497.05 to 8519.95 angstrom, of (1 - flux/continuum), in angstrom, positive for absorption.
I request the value 1.0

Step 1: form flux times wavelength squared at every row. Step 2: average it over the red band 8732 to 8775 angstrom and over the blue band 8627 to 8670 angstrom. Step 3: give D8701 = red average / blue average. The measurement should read 1.06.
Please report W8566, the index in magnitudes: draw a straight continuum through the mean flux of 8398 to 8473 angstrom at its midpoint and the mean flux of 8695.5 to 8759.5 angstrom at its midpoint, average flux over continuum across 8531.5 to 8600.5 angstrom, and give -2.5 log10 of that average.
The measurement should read 0.04 mag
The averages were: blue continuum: 15.6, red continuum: 15.8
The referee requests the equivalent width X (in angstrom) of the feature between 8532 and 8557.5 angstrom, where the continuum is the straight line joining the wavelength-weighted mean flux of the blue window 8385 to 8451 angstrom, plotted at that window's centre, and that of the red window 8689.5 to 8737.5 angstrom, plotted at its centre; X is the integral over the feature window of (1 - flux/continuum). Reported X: 2.2 angstrom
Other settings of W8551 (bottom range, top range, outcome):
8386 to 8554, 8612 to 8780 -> 1.07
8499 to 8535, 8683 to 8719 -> 1.08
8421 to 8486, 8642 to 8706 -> 1.03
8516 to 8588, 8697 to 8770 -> 1.09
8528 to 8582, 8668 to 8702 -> 1.04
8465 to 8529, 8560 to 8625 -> 1.05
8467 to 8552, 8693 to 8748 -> 1.11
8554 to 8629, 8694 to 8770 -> 1.04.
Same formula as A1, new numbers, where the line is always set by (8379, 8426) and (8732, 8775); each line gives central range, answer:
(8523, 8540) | 0.96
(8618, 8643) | 0.01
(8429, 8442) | 0.66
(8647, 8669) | 1.41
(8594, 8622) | 0.57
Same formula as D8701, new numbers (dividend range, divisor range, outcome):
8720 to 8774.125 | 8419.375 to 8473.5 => 1.10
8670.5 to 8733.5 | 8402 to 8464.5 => 1.05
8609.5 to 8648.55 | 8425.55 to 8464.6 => 1.07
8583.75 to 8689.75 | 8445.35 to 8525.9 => 1.04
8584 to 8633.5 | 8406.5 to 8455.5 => 1.04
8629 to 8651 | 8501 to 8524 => 1.10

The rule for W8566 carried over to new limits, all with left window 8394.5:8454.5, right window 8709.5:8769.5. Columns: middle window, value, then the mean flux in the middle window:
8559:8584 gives 0.00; 15.7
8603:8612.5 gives 0.01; 15.6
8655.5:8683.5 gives 0.08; 14.7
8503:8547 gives 0.07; 14.7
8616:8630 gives 0.01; 15.6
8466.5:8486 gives 0.02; 15.4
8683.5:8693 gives 0.05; 15.1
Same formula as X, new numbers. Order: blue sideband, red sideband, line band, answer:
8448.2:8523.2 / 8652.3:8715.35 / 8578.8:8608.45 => -0.83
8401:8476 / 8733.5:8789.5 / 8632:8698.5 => 2.48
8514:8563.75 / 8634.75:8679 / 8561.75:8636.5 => -3.43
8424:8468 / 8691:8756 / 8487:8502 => 0.27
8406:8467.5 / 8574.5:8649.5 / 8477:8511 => 0.79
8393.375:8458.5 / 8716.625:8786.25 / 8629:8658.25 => -0.08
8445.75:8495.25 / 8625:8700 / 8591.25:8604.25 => -0.24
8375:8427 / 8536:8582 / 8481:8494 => -0.37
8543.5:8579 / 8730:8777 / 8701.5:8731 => -0.06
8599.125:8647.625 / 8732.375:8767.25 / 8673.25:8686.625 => 0.41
